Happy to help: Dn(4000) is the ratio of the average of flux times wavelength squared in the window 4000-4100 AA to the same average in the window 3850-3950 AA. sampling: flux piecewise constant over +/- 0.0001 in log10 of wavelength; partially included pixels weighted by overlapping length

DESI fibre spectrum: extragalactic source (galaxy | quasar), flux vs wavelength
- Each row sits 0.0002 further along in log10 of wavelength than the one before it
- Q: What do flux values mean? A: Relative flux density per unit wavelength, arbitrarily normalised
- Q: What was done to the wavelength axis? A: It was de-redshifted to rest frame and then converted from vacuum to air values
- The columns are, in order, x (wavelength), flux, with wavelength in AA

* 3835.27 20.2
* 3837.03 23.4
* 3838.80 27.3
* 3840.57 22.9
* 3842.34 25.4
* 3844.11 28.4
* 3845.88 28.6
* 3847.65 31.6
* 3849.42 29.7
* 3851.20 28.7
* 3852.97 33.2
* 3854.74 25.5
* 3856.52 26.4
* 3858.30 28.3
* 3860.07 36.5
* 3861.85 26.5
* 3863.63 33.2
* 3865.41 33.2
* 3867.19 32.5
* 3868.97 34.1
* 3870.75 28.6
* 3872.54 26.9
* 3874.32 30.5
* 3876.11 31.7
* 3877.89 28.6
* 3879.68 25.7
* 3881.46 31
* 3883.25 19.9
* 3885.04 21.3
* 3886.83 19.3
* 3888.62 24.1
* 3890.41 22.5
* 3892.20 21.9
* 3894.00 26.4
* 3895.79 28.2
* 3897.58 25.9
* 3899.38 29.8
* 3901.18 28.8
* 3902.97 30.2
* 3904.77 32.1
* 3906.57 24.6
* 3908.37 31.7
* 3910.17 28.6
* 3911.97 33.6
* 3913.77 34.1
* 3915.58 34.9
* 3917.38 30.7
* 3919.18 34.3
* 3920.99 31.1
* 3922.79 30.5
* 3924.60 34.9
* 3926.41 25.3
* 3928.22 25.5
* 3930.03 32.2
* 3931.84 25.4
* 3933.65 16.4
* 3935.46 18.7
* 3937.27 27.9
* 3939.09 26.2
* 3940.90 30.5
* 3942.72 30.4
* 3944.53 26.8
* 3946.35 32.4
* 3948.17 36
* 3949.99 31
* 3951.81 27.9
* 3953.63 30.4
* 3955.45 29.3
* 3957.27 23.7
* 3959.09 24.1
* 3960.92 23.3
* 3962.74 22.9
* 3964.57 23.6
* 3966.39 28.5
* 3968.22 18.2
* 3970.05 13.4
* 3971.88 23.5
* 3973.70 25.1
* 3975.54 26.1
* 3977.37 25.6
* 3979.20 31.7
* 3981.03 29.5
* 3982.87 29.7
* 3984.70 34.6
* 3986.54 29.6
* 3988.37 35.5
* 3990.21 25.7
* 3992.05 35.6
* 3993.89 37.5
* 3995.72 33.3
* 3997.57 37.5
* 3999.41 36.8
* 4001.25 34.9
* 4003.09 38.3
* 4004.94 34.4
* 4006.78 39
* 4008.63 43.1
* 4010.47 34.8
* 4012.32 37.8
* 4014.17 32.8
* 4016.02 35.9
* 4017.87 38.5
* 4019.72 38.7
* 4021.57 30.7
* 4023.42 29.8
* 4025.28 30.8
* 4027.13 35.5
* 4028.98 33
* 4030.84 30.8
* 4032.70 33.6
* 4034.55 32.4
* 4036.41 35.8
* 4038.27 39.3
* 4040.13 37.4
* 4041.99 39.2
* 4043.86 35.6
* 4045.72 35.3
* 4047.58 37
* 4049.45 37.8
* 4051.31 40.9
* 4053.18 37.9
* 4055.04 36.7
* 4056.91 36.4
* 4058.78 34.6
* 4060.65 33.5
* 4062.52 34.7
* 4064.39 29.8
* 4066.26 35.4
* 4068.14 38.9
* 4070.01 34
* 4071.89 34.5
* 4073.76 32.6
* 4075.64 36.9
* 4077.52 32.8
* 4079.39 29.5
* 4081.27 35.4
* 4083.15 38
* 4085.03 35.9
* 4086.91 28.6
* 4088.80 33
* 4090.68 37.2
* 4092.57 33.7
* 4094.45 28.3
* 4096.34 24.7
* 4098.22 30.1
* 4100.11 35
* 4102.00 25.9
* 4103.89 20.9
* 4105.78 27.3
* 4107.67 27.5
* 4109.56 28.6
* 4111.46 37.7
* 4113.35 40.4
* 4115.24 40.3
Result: 1.31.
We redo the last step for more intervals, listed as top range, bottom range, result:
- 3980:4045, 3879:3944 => 1.32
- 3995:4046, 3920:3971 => 1.39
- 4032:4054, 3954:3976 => 1.63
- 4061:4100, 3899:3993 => 1.26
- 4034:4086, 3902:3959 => 1.30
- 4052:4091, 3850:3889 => 1.34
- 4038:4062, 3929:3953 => 1.40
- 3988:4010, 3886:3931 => 1.30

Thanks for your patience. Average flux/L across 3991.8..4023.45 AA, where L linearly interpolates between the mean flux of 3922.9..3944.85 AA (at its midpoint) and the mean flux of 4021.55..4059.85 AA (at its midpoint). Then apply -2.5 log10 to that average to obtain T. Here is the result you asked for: -0.11 mag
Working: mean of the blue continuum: 26.8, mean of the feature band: 36.3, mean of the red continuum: 35.4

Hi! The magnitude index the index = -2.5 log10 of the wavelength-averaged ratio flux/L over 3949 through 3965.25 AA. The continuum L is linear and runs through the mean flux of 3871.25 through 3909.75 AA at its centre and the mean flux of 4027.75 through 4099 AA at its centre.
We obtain 0.13 mag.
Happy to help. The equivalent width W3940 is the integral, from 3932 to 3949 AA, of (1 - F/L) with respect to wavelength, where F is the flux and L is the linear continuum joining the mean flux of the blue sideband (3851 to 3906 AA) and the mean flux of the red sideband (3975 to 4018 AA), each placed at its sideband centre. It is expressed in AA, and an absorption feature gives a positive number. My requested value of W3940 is 2.3 AA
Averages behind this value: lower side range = 28.1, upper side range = 34.1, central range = 27.1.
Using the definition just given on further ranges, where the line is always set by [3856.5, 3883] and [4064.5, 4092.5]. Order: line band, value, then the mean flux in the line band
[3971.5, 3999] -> 1.27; 31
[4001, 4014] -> -1.76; 37.3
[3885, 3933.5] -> 3.99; 28.4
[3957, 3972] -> 4.58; 22.2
